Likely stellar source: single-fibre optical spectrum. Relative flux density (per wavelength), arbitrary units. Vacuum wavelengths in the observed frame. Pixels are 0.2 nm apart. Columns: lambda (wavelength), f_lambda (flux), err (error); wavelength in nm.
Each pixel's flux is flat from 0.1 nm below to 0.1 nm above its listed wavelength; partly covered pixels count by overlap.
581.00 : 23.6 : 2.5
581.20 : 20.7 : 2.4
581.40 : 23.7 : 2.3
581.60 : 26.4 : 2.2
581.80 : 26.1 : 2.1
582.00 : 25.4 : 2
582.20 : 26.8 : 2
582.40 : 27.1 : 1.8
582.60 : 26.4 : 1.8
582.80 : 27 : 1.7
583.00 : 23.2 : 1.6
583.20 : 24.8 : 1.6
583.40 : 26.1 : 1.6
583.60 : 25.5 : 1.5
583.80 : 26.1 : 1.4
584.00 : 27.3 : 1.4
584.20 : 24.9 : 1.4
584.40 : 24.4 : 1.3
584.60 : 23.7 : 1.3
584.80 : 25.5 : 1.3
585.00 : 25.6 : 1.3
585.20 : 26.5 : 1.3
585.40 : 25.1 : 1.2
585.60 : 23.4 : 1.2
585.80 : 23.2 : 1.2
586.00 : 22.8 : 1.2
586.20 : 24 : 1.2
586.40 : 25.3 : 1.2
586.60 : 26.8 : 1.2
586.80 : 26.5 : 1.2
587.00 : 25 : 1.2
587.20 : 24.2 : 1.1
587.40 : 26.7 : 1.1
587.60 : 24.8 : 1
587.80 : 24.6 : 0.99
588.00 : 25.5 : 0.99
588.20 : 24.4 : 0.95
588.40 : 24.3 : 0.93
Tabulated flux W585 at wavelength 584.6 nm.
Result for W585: 23.7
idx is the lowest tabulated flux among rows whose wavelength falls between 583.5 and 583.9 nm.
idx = 25.5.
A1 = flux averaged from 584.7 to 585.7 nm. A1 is 25.2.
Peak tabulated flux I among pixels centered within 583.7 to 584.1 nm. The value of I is 27.3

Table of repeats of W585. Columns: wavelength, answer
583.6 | 25.5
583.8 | 26.1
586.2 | 24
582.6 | 26.4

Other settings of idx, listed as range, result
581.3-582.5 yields 23.7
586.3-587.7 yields 24.2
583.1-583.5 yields 24.8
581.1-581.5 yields 20.7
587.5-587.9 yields 24.6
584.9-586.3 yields 22.8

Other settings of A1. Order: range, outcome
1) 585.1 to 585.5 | 25.8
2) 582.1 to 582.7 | 26.8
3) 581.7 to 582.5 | 26.3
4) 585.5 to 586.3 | 23.4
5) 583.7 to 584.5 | 25.7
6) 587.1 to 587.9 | 25.1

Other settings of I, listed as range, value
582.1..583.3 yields 27.1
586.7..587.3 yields 26.5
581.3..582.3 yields 26.8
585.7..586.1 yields 23.2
